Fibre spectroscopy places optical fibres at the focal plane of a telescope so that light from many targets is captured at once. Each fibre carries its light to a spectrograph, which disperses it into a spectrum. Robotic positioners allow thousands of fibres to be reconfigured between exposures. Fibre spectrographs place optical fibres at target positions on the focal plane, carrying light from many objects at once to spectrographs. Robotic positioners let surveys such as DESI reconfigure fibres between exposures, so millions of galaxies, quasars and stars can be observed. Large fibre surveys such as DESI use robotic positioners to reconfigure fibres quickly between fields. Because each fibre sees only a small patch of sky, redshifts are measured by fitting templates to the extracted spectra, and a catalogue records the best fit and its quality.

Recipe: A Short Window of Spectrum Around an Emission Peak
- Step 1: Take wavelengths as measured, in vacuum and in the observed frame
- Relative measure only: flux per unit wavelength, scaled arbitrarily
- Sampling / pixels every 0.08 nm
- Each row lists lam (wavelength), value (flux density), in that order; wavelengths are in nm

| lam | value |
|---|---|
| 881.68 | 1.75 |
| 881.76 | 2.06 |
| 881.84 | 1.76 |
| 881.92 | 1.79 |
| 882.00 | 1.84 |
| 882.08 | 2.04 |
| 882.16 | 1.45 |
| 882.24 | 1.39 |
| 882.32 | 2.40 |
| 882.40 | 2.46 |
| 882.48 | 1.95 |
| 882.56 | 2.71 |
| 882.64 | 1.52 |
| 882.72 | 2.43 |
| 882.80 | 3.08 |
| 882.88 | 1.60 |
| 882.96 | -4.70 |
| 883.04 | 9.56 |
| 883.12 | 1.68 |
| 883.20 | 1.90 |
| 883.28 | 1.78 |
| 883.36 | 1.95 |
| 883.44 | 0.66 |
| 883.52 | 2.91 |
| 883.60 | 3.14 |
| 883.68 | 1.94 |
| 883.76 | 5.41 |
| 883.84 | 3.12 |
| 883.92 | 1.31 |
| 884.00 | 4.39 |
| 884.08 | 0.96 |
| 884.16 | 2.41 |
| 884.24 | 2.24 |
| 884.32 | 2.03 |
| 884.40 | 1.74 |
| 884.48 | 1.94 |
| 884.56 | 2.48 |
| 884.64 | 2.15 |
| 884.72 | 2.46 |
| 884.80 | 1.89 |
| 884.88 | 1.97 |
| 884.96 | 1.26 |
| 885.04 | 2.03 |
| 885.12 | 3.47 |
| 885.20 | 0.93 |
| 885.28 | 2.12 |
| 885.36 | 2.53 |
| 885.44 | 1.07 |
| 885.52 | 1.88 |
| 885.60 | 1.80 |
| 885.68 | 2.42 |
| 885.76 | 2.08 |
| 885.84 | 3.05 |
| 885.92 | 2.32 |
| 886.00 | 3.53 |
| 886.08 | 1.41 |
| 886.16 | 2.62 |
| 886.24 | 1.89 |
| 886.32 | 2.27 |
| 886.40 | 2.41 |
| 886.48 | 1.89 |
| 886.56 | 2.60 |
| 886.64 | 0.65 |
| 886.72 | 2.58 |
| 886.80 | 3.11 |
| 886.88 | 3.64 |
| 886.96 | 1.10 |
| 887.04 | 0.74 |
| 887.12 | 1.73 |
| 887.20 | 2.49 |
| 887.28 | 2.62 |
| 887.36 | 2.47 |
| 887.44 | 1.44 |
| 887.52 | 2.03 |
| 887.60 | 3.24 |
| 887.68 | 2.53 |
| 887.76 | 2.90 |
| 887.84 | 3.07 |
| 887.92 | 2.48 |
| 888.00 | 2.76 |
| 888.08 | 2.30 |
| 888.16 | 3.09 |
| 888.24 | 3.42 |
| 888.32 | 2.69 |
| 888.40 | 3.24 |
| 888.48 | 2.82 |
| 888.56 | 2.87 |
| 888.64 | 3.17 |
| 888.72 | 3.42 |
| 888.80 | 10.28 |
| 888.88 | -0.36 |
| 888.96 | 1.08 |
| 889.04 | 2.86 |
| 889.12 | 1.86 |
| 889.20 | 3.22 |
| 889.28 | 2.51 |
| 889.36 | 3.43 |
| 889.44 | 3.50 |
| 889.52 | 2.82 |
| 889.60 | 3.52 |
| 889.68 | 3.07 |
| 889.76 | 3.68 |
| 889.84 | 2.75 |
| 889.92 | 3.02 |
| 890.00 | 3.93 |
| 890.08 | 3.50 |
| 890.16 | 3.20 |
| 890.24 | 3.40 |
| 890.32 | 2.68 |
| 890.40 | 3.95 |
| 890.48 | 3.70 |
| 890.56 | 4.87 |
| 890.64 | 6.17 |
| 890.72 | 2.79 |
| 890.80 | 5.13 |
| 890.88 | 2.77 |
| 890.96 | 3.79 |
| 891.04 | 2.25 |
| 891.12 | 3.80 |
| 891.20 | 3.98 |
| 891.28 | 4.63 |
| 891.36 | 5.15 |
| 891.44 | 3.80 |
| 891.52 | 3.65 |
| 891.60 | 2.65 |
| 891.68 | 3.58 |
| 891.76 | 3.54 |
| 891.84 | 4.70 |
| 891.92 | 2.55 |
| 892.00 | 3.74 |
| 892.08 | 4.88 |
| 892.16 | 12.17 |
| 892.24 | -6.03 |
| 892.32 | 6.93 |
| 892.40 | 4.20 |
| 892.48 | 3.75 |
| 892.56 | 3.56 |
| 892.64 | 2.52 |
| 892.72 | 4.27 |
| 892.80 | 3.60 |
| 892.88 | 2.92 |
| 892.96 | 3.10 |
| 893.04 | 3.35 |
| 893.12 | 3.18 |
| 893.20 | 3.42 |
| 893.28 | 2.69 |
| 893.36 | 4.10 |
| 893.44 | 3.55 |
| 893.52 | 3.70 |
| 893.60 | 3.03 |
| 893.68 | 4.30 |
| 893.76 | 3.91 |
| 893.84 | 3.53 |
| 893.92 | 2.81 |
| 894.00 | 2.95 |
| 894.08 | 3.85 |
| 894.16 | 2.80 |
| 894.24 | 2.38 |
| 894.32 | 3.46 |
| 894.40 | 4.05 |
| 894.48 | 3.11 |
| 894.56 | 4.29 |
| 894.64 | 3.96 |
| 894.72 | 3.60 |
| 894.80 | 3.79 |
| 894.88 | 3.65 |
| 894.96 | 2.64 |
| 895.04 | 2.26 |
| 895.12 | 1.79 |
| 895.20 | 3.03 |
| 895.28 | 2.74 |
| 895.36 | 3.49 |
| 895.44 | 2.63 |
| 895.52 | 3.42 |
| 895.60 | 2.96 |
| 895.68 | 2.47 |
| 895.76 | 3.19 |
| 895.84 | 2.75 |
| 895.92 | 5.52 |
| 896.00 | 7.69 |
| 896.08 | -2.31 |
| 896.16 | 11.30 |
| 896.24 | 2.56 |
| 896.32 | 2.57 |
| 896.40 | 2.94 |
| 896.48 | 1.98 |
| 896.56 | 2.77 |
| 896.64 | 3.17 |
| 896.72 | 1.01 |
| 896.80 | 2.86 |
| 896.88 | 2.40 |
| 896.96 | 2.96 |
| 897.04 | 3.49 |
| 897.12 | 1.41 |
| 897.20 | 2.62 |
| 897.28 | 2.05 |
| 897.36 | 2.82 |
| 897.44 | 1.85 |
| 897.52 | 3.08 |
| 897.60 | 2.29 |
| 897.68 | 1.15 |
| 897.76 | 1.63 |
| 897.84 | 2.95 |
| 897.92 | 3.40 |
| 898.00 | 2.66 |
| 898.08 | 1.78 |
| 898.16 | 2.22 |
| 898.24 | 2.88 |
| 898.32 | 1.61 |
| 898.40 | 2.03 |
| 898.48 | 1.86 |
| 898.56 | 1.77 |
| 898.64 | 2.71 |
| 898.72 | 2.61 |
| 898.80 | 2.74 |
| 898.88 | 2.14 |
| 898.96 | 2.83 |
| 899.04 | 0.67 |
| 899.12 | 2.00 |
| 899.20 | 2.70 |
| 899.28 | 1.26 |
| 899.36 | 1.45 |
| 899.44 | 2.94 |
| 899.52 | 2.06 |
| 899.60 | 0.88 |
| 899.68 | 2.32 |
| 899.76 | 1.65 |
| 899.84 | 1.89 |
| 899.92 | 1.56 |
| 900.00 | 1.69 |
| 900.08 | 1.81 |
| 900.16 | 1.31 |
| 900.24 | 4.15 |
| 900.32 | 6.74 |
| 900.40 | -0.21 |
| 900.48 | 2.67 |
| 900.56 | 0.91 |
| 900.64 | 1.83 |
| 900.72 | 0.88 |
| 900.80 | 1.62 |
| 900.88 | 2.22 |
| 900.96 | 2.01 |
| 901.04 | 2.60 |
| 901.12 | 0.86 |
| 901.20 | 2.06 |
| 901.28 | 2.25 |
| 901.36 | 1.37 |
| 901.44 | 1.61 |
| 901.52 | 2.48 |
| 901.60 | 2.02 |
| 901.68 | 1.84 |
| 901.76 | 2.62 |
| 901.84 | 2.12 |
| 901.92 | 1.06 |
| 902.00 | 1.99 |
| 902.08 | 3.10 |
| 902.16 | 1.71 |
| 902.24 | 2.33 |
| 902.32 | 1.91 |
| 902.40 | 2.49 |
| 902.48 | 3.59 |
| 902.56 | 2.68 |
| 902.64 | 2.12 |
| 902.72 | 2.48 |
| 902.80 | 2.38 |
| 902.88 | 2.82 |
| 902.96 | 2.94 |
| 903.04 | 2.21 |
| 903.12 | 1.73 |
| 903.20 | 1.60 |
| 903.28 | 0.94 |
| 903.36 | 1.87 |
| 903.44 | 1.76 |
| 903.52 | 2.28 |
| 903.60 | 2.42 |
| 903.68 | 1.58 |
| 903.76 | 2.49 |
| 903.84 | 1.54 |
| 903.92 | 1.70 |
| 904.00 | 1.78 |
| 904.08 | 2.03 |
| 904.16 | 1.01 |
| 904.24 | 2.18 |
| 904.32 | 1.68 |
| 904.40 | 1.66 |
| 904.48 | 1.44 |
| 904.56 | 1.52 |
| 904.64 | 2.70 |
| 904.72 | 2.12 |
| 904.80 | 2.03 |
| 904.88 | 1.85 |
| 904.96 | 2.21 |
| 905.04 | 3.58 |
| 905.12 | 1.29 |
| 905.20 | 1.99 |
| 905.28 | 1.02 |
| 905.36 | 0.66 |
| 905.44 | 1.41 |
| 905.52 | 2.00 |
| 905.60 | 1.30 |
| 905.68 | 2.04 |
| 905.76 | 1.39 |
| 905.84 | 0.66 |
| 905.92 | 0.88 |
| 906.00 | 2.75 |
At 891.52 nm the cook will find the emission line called Mg II 2798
